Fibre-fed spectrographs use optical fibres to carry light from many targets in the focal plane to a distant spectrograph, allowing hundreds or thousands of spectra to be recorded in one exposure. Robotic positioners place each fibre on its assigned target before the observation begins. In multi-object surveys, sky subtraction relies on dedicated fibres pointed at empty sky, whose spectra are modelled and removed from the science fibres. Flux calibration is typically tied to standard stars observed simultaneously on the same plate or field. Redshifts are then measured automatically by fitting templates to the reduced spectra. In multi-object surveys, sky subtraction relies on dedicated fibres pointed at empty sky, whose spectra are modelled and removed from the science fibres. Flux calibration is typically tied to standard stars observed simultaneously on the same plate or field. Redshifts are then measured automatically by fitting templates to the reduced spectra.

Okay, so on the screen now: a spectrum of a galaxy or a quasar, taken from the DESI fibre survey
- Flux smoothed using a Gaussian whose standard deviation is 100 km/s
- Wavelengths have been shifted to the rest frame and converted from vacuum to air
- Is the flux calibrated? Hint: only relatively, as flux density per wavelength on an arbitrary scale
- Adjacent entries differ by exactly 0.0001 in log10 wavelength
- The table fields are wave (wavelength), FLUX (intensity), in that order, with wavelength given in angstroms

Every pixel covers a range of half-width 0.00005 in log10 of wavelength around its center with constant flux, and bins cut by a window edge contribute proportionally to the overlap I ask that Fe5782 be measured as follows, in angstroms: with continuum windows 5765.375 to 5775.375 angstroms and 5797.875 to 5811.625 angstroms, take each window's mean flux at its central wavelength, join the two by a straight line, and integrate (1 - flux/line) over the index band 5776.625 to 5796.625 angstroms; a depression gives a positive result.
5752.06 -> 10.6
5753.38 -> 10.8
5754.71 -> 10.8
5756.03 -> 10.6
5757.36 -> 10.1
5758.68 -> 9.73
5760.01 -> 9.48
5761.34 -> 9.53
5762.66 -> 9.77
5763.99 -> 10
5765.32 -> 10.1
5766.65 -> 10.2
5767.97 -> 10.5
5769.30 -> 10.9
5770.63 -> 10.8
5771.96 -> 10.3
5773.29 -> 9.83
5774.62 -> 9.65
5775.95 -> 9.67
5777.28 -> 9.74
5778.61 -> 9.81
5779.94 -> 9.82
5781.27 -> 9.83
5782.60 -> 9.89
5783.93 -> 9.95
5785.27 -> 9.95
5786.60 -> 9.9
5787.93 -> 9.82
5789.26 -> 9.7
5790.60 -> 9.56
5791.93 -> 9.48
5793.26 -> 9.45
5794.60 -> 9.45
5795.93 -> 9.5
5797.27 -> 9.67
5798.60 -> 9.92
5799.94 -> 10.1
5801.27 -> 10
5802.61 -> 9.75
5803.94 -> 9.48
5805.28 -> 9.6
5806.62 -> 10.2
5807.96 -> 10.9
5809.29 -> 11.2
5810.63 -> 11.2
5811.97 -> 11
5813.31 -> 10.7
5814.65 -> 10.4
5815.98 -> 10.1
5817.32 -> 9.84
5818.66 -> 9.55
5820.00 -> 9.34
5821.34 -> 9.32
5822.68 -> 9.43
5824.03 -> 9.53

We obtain 1.1 angstroms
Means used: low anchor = 10.3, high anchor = 10.3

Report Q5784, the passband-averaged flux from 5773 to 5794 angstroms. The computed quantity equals 9.75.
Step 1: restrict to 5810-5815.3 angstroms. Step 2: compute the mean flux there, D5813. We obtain 10.8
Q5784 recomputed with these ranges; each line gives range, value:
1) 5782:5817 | 10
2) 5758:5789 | 9.96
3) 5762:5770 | 10.2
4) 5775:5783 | 9.79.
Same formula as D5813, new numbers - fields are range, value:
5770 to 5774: 10.3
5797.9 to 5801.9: 10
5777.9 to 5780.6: 9.82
